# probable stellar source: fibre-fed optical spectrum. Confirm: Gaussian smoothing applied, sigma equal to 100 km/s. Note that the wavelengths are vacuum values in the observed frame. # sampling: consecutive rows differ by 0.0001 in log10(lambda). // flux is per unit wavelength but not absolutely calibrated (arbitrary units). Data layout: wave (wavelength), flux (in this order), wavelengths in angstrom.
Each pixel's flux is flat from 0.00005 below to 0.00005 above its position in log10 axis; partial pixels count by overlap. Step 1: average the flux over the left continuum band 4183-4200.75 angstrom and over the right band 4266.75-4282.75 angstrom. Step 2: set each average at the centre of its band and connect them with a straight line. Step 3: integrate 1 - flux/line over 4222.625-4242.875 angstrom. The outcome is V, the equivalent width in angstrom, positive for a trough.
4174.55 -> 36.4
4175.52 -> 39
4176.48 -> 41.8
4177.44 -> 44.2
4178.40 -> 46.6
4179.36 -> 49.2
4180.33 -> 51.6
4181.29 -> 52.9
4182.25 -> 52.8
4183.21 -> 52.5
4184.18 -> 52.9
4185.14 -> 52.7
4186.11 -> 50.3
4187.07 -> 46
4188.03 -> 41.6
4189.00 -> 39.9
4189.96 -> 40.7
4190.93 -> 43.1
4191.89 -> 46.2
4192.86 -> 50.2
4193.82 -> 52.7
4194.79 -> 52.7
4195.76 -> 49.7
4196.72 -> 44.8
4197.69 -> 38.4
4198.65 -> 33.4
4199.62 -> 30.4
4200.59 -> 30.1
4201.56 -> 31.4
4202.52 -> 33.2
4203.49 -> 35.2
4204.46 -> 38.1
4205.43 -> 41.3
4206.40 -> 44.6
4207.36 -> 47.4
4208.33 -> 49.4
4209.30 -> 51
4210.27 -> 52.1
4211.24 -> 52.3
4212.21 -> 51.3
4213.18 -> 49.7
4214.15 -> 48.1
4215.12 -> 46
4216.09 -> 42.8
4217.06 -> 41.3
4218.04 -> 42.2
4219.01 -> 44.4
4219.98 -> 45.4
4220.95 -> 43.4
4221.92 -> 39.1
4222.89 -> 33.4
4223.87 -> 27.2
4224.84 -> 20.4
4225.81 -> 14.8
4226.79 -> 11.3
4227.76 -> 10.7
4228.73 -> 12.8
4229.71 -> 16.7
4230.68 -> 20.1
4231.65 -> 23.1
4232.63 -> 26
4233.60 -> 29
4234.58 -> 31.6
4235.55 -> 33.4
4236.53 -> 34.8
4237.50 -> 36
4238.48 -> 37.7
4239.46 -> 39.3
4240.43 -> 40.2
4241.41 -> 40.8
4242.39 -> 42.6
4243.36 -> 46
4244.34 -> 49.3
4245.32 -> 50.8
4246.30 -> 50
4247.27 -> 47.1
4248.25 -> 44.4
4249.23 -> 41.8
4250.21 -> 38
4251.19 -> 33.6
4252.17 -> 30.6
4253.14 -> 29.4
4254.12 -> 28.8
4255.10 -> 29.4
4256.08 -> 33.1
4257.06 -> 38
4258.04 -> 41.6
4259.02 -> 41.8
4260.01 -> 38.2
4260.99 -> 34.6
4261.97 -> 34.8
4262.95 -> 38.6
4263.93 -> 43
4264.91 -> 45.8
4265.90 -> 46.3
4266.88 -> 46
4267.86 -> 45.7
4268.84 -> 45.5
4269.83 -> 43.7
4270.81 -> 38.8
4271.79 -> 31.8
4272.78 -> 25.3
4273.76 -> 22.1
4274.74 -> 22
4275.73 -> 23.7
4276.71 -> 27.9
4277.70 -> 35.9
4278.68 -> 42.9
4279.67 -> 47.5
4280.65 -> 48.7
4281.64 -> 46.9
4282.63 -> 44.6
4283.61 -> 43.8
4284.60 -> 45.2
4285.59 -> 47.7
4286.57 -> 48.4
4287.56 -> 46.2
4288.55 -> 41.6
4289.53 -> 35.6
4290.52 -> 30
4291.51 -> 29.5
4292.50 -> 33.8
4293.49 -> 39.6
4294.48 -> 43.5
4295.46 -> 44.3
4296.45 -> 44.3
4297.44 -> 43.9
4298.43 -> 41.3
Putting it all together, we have 6.6 angstrom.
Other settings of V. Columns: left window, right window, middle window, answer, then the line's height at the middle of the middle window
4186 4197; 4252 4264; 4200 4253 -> 4.3 angstrom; 40.6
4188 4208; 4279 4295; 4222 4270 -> 7.7 angstrom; 41.7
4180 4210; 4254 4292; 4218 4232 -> 5.2 angstrom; 42.2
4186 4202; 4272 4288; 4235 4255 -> 0.3 angstrom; 40.1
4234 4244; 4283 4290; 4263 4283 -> 1.8 angstrom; 42.5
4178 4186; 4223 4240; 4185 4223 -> -4.7 angstrom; 39.8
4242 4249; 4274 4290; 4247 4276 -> 4.8 angstrom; 44.1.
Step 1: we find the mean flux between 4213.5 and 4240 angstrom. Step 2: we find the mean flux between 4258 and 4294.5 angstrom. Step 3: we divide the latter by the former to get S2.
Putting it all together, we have 1.2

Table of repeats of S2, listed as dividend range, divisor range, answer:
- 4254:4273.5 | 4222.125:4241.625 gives 1.43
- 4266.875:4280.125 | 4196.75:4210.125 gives 0.90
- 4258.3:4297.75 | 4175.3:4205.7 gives 0.90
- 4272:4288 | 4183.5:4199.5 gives 0.84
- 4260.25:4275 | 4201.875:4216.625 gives 0.84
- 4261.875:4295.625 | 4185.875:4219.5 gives 0.90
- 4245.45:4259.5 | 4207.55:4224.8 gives 0.86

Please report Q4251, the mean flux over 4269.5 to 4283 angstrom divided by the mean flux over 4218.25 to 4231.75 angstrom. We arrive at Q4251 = 1.35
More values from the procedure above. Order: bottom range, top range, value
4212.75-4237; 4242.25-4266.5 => 1.27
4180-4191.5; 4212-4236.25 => 0.67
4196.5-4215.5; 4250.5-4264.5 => 0.84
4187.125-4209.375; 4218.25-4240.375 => 0.69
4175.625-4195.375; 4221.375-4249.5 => 0.68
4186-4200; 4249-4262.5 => 0.80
